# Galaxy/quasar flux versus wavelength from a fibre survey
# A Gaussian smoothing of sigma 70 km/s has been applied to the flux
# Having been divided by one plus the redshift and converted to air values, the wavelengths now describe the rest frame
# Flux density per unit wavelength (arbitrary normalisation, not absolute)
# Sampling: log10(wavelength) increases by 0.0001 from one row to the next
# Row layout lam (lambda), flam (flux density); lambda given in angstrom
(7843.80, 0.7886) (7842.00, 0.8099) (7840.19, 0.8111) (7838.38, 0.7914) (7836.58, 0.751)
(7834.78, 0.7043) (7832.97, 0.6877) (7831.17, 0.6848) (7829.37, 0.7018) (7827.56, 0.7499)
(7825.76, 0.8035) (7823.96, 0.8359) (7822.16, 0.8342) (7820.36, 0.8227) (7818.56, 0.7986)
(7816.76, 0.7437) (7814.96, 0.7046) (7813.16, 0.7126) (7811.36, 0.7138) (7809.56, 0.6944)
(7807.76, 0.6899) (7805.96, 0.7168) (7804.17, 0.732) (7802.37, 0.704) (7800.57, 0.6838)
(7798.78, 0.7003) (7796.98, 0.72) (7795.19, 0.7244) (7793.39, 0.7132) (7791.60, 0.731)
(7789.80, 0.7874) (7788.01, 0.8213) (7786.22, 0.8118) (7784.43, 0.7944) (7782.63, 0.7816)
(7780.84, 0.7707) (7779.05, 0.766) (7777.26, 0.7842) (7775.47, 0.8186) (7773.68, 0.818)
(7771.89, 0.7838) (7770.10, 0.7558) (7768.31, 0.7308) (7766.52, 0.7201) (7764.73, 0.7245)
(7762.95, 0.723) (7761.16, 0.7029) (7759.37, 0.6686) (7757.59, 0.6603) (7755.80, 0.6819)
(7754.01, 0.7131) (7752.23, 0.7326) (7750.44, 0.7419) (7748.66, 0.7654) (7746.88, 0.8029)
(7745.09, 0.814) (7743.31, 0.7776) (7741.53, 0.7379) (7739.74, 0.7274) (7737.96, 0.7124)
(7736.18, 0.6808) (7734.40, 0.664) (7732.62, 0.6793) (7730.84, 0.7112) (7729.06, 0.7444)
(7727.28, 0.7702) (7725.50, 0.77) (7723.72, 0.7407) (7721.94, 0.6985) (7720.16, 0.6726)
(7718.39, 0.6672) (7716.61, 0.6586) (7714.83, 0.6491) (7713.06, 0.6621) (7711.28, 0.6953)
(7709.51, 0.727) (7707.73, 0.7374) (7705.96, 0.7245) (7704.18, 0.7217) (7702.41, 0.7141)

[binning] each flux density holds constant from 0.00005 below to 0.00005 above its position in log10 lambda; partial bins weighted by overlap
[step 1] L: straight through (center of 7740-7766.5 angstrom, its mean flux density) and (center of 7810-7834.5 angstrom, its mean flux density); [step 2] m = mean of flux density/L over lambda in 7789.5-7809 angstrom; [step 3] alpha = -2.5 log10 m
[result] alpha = 0.04 mag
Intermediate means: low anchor 0.731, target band 0.716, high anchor 0.751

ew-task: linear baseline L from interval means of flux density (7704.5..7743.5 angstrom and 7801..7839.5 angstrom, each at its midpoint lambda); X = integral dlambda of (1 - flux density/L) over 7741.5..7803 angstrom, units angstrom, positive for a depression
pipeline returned -2.0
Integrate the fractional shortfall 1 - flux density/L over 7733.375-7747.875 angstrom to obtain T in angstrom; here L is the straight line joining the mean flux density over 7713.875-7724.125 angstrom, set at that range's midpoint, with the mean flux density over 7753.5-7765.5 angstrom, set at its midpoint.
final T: -1.09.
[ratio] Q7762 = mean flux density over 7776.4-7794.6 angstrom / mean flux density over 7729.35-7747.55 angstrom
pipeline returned 1.06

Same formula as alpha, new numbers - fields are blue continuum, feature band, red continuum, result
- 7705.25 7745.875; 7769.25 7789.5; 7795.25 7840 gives -0.09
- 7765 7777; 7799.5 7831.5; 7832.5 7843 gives 0.03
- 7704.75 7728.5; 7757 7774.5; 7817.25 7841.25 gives 0.00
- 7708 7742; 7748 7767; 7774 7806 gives 0.03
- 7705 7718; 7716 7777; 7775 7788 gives 0.02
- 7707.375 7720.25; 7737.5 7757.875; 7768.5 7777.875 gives 0.00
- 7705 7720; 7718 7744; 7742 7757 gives 0.00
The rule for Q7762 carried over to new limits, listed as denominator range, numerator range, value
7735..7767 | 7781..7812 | 1.01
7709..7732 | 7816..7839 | 1.08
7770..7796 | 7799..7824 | 0.95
